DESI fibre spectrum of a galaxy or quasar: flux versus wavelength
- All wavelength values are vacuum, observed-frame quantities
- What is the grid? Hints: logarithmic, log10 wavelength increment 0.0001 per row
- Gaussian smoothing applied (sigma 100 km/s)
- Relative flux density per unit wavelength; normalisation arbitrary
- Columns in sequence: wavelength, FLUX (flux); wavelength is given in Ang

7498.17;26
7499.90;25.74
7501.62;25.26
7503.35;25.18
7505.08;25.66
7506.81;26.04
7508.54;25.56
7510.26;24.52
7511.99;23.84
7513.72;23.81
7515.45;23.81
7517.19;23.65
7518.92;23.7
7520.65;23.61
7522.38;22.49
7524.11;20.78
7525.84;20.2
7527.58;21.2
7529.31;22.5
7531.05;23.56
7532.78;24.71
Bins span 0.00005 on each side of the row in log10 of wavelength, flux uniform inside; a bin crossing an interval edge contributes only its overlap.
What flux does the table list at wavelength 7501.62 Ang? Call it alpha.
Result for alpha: 25.26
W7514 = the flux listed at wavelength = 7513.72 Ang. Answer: 23.81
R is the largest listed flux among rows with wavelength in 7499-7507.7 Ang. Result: 26.04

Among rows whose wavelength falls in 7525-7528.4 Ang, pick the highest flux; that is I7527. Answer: 21.2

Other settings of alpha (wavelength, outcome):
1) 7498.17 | 26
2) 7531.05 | 23.56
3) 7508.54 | 25.56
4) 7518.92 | 23.7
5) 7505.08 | 25.66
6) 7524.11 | 20.78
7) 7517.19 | 23.65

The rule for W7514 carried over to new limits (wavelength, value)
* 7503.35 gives 25.18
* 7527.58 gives 21.2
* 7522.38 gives 22.49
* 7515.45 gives 23.81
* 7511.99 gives 23.84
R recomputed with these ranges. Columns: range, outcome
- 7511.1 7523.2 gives 23.84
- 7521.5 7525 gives 22.49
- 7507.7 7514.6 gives 25.56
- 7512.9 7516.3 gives 23.81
